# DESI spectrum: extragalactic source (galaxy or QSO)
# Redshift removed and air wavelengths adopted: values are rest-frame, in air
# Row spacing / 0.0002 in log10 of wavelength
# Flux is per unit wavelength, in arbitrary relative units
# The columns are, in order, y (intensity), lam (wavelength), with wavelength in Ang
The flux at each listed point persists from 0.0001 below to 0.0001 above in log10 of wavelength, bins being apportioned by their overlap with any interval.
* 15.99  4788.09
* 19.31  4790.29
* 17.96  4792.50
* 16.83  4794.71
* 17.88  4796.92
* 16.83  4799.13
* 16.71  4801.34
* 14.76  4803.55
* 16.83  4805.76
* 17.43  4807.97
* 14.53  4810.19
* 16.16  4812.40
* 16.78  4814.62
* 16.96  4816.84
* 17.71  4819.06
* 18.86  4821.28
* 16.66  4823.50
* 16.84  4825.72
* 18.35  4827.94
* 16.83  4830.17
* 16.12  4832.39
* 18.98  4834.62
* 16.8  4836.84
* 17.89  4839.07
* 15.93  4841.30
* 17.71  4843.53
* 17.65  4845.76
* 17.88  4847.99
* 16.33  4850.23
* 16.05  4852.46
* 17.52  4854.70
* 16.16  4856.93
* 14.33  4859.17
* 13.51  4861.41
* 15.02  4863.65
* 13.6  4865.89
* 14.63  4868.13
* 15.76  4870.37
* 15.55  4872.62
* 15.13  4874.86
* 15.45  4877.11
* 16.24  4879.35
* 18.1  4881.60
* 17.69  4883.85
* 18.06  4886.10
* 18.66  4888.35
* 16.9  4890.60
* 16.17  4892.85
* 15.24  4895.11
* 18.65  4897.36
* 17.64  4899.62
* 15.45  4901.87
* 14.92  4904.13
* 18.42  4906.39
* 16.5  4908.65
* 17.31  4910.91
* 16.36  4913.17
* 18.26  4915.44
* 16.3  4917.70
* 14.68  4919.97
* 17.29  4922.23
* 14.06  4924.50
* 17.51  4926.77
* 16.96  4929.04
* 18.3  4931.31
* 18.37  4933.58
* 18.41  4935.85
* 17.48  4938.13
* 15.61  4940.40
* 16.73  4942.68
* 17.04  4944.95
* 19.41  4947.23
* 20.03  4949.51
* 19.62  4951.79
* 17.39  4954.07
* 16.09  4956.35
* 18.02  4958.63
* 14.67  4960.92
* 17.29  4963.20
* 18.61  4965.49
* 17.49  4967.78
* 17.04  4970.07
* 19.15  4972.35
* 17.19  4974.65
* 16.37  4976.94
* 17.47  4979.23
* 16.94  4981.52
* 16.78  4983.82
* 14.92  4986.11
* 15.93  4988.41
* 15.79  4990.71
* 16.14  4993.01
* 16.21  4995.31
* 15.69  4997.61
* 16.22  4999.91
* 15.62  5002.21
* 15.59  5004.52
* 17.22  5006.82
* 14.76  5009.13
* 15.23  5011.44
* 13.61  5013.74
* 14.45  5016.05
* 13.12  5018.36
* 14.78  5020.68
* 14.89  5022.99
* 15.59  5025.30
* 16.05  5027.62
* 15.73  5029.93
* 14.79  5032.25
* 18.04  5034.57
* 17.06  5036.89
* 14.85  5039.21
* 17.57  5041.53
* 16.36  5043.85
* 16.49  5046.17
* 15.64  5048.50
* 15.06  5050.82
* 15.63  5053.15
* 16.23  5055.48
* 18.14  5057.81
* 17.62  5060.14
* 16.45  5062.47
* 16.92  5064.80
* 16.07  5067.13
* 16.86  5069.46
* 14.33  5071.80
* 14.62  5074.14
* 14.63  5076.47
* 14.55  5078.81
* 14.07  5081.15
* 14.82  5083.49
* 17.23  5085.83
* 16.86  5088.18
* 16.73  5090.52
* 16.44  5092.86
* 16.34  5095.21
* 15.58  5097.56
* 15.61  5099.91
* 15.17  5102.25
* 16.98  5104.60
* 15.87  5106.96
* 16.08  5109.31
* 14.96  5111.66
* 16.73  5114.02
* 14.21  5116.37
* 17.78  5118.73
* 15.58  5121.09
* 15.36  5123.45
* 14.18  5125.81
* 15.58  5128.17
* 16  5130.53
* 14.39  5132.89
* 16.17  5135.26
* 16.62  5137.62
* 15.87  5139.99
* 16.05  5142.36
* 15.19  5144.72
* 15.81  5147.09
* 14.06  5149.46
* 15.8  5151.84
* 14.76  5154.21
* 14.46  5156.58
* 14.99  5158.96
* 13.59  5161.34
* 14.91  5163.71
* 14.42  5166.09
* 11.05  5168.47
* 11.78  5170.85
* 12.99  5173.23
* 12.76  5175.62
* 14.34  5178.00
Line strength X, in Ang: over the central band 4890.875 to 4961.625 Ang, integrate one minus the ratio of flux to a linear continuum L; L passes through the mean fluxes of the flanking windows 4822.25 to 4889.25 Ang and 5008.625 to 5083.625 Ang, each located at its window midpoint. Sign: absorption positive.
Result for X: -3.9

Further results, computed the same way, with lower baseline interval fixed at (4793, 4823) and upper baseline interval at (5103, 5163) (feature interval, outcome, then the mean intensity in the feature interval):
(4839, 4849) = -0.4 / 17.4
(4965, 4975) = -1.1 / 17.9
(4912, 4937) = -1.0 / 17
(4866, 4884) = 0.8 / 15.8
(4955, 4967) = -0.6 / 17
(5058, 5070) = -0.9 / 16.9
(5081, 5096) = -0.5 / 16.2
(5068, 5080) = 0.5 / 15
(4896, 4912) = -0.5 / 17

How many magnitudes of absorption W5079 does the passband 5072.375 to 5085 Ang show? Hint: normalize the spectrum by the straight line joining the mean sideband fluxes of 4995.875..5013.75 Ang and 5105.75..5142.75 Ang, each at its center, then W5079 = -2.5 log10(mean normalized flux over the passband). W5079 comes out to 0.08 mag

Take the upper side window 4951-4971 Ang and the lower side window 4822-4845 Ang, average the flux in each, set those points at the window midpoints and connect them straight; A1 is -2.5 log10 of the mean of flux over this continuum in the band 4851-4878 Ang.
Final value 0.14 mag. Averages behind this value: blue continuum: 17.2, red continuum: 17.3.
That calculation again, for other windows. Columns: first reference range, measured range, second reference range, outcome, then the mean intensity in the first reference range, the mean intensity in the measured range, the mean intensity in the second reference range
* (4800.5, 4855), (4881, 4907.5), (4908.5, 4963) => 0.00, 17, 17.1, 17.2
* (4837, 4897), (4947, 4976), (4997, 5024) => -0.15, 16.3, 17.8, 15.1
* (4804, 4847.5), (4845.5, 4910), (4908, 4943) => 0.04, 17.1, 16.3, 16.9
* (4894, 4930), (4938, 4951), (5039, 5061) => -0.08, 16.6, 17.8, 16.4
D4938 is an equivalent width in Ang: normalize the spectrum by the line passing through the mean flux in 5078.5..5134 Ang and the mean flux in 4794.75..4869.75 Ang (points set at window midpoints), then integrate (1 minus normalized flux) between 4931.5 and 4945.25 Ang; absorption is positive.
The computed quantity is -1.0 Ang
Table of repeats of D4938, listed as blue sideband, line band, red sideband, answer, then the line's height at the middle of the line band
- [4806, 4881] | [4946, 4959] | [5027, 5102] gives -1.8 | 16.2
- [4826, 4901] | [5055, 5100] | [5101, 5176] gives -1.9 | 15.4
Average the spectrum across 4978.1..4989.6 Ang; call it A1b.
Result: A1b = 16.4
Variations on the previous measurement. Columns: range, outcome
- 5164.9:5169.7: 12.7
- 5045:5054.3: 15.7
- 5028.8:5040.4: 16.1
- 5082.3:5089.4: 16.3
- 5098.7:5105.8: 15.9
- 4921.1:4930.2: 16.5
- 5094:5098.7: 15.9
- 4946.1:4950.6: 19.7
